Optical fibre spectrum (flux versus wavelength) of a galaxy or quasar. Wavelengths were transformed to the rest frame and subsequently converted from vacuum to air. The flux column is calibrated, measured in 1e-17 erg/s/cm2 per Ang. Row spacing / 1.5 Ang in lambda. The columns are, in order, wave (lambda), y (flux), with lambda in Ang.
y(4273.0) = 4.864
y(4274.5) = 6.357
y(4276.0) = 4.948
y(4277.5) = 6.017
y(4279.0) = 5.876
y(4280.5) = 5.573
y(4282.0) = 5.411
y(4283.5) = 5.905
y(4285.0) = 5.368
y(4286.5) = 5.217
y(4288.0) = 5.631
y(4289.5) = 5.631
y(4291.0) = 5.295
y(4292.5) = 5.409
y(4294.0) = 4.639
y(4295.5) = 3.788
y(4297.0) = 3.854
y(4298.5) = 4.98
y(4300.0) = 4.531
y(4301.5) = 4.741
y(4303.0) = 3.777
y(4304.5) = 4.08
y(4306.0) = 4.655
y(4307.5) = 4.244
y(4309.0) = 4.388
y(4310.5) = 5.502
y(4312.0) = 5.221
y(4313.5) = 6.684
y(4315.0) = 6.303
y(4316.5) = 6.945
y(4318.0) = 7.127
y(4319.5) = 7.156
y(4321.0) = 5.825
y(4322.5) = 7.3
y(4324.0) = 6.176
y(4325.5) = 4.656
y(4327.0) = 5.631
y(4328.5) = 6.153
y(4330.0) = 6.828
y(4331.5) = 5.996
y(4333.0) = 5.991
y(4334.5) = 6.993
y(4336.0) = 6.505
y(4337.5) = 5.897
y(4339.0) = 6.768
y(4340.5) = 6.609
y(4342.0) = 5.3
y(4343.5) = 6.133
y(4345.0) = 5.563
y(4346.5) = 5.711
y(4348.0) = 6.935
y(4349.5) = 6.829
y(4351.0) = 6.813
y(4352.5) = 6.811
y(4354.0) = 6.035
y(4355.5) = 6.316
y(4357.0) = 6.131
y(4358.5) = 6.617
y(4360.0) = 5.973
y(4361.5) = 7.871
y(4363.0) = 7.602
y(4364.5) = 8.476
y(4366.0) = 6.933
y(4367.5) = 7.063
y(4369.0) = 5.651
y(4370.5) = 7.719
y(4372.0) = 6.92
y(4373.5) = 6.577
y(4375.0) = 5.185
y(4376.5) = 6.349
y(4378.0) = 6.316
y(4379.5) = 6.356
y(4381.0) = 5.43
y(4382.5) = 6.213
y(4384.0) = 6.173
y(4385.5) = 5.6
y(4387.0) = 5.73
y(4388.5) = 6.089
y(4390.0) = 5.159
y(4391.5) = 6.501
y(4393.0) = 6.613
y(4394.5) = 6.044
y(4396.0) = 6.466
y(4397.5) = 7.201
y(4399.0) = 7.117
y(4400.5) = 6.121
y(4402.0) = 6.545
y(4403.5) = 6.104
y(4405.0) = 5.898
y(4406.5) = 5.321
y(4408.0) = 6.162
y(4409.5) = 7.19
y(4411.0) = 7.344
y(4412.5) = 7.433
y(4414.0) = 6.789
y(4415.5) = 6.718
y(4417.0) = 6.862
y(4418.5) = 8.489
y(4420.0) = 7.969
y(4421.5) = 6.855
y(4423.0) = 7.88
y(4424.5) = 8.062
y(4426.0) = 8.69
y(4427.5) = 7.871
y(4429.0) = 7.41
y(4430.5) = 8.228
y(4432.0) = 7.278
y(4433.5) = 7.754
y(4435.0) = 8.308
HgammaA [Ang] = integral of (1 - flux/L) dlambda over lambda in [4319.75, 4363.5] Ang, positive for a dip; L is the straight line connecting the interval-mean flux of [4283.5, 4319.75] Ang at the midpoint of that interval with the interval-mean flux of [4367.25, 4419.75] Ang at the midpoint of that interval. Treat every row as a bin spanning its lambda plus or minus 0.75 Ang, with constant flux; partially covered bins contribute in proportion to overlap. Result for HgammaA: -4.6 Ang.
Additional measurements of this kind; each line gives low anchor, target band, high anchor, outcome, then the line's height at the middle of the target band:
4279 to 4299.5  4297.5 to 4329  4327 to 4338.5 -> 1.6 Ang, 5.79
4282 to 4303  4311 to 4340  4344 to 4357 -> -2.9 Ang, 5.76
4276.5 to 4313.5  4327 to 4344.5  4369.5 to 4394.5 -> -2.2 Ang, 5.56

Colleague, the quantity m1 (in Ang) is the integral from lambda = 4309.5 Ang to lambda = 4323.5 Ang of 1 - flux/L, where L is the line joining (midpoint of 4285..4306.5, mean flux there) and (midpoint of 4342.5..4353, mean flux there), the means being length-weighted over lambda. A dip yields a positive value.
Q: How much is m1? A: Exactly -2.61 Ang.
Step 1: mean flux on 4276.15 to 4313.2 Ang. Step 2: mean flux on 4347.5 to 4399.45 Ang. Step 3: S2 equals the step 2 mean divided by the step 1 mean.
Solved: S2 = 1.30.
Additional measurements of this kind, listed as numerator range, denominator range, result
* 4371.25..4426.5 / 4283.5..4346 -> 1.18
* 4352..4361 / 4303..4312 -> 1.39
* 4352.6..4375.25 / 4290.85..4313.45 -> 1.46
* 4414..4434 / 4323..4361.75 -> 1.22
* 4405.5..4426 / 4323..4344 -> 1.17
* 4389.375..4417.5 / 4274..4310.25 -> 1.30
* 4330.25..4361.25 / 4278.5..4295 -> 1.17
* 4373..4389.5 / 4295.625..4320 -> 1.15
